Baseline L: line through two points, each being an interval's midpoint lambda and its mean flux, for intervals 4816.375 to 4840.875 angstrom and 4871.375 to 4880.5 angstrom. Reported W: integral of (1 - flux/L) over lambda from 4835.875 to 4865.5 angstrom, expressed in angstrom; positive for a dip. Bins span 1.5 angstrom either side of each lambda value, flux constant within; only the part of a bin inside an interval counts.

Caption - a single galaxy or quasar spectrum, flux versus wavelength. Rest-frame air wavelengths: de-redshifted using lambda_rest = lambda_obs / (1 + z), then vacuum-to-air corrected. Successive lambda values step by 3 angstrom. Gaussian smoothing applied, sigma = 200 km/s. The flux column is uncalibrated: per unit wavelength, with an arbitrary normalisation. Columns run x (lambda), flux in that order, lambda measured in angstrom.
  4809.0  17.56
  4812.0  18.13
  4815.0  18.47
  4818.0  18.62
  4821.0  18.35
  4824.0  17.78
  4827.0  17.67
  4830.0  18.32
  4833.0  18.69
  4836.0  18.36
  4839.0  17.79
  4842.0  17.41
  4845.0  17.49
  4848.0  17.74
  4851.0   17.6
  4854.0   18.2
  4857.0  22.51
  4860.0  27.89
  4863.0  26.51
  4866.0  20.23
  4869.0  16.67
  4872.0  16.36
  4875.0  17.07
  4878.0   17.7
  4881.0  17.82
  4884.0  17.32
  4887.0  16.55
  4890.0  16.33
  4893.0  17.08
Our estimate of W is -4.3 angstrom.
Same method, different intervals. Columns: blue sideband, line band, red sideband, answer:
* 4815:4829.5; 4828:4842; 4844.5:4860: 0.5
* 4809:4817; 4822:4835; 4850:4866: 1.0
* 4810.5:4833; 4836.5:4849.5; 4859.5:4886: 0.7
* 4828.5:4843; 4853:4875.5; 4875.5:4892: -4.3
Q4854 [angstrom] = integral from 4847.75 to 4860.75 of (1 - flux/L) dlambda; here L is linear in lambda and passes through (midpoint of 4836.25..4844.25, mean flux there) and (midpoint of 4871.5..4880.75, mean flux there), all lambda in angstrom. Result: -2.3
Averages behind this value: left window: 17.7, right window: 17.2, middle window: 20.7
